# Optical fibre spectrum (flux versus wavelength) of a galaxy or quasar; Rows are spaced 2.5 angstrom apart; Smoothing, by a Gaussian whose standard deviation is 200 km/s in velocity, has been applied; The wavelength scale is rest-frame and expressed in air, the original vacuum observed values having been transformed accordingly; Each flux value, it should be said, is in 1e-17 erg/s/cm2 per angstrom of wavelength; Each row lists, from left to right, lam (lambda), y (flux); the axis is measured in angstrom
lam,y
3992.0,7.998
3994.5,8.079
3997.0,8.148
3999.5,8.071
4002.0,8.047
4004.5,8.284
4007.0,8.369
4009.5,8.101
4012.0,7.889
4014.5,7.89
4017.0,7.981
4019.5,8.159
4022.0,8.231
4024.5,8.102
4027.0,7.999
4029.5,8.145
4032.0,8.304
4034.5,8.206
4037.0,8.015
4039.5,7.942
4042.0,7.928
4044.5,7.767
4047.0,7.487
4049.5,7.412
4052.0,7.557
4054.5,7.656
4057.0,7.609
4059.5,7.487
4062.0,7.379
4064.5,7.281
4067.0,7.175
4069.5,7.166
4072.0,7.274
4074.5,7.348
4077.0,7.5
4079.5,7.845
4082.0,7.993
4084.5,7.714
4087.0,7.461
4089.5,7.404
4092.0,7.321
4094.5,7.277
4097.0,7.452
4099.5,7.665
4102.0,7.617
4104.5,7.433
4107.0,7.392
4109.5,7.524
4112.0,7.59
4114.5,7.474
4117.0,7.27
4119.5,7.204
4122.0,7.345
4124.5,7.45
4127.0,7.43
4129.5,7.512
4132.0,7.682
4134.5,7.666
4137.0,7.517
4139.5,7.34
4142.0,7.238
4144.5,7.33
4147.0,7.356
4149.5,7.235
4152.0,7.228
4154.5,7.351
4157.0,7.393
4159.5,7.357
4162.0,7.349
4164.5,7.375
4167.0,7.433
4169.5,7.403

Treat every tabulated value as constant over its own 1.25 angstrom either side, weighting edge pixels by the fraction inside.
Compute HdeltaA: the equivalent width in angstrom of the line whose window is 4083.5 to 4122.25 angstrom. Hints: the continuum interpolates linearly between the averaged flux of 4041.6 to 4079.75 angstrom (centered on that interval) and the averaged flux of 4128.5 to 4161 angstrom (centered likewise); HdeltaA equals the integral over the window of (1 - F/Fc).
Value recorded -0.1 angstrom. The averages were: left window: 7.47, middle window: 7.45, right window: 7.4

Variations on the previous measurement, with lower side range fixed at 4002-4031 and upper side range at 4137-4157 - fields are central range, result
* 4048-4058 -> 0.42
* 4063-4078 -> 0.94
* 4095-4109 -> 0.16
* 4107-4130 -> 0.22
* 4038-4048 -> 0.19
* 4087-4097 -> 0.37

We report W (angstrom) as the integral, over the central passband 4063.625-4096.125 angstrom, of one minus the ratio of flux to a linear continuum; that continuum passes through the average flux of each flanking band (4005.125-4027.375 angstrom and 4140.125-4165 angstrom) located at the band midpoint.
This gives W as 1.2 angstrom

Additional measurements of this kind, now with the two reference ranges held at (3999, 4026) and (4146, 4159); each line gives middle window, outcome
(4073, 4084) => 0.1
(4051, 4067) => 0.8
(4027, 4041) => -0.2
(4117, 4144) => 0.0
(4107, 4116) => 0.1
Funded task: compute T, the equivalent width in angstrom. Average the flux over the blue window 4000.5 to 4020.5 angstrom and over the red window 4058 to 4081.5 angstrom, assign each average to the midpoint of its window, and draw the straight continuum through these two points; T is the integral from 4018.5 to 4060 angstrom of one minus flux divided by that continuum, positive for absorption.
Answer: -0.7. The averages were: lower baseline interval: 8.09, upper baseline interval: 7.41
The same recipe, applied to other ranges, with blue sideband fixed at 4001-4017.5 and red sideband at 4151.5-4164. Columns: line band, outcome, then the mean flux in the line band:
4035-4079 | 1.70 angstrom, 7.55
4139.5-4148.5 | 0.12 angstrom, 7.31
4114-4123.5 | 0.28 angstrom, 7.31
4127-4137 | -0.15 angstrom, 7.58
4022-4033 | -0.21 angstrom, 8.14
